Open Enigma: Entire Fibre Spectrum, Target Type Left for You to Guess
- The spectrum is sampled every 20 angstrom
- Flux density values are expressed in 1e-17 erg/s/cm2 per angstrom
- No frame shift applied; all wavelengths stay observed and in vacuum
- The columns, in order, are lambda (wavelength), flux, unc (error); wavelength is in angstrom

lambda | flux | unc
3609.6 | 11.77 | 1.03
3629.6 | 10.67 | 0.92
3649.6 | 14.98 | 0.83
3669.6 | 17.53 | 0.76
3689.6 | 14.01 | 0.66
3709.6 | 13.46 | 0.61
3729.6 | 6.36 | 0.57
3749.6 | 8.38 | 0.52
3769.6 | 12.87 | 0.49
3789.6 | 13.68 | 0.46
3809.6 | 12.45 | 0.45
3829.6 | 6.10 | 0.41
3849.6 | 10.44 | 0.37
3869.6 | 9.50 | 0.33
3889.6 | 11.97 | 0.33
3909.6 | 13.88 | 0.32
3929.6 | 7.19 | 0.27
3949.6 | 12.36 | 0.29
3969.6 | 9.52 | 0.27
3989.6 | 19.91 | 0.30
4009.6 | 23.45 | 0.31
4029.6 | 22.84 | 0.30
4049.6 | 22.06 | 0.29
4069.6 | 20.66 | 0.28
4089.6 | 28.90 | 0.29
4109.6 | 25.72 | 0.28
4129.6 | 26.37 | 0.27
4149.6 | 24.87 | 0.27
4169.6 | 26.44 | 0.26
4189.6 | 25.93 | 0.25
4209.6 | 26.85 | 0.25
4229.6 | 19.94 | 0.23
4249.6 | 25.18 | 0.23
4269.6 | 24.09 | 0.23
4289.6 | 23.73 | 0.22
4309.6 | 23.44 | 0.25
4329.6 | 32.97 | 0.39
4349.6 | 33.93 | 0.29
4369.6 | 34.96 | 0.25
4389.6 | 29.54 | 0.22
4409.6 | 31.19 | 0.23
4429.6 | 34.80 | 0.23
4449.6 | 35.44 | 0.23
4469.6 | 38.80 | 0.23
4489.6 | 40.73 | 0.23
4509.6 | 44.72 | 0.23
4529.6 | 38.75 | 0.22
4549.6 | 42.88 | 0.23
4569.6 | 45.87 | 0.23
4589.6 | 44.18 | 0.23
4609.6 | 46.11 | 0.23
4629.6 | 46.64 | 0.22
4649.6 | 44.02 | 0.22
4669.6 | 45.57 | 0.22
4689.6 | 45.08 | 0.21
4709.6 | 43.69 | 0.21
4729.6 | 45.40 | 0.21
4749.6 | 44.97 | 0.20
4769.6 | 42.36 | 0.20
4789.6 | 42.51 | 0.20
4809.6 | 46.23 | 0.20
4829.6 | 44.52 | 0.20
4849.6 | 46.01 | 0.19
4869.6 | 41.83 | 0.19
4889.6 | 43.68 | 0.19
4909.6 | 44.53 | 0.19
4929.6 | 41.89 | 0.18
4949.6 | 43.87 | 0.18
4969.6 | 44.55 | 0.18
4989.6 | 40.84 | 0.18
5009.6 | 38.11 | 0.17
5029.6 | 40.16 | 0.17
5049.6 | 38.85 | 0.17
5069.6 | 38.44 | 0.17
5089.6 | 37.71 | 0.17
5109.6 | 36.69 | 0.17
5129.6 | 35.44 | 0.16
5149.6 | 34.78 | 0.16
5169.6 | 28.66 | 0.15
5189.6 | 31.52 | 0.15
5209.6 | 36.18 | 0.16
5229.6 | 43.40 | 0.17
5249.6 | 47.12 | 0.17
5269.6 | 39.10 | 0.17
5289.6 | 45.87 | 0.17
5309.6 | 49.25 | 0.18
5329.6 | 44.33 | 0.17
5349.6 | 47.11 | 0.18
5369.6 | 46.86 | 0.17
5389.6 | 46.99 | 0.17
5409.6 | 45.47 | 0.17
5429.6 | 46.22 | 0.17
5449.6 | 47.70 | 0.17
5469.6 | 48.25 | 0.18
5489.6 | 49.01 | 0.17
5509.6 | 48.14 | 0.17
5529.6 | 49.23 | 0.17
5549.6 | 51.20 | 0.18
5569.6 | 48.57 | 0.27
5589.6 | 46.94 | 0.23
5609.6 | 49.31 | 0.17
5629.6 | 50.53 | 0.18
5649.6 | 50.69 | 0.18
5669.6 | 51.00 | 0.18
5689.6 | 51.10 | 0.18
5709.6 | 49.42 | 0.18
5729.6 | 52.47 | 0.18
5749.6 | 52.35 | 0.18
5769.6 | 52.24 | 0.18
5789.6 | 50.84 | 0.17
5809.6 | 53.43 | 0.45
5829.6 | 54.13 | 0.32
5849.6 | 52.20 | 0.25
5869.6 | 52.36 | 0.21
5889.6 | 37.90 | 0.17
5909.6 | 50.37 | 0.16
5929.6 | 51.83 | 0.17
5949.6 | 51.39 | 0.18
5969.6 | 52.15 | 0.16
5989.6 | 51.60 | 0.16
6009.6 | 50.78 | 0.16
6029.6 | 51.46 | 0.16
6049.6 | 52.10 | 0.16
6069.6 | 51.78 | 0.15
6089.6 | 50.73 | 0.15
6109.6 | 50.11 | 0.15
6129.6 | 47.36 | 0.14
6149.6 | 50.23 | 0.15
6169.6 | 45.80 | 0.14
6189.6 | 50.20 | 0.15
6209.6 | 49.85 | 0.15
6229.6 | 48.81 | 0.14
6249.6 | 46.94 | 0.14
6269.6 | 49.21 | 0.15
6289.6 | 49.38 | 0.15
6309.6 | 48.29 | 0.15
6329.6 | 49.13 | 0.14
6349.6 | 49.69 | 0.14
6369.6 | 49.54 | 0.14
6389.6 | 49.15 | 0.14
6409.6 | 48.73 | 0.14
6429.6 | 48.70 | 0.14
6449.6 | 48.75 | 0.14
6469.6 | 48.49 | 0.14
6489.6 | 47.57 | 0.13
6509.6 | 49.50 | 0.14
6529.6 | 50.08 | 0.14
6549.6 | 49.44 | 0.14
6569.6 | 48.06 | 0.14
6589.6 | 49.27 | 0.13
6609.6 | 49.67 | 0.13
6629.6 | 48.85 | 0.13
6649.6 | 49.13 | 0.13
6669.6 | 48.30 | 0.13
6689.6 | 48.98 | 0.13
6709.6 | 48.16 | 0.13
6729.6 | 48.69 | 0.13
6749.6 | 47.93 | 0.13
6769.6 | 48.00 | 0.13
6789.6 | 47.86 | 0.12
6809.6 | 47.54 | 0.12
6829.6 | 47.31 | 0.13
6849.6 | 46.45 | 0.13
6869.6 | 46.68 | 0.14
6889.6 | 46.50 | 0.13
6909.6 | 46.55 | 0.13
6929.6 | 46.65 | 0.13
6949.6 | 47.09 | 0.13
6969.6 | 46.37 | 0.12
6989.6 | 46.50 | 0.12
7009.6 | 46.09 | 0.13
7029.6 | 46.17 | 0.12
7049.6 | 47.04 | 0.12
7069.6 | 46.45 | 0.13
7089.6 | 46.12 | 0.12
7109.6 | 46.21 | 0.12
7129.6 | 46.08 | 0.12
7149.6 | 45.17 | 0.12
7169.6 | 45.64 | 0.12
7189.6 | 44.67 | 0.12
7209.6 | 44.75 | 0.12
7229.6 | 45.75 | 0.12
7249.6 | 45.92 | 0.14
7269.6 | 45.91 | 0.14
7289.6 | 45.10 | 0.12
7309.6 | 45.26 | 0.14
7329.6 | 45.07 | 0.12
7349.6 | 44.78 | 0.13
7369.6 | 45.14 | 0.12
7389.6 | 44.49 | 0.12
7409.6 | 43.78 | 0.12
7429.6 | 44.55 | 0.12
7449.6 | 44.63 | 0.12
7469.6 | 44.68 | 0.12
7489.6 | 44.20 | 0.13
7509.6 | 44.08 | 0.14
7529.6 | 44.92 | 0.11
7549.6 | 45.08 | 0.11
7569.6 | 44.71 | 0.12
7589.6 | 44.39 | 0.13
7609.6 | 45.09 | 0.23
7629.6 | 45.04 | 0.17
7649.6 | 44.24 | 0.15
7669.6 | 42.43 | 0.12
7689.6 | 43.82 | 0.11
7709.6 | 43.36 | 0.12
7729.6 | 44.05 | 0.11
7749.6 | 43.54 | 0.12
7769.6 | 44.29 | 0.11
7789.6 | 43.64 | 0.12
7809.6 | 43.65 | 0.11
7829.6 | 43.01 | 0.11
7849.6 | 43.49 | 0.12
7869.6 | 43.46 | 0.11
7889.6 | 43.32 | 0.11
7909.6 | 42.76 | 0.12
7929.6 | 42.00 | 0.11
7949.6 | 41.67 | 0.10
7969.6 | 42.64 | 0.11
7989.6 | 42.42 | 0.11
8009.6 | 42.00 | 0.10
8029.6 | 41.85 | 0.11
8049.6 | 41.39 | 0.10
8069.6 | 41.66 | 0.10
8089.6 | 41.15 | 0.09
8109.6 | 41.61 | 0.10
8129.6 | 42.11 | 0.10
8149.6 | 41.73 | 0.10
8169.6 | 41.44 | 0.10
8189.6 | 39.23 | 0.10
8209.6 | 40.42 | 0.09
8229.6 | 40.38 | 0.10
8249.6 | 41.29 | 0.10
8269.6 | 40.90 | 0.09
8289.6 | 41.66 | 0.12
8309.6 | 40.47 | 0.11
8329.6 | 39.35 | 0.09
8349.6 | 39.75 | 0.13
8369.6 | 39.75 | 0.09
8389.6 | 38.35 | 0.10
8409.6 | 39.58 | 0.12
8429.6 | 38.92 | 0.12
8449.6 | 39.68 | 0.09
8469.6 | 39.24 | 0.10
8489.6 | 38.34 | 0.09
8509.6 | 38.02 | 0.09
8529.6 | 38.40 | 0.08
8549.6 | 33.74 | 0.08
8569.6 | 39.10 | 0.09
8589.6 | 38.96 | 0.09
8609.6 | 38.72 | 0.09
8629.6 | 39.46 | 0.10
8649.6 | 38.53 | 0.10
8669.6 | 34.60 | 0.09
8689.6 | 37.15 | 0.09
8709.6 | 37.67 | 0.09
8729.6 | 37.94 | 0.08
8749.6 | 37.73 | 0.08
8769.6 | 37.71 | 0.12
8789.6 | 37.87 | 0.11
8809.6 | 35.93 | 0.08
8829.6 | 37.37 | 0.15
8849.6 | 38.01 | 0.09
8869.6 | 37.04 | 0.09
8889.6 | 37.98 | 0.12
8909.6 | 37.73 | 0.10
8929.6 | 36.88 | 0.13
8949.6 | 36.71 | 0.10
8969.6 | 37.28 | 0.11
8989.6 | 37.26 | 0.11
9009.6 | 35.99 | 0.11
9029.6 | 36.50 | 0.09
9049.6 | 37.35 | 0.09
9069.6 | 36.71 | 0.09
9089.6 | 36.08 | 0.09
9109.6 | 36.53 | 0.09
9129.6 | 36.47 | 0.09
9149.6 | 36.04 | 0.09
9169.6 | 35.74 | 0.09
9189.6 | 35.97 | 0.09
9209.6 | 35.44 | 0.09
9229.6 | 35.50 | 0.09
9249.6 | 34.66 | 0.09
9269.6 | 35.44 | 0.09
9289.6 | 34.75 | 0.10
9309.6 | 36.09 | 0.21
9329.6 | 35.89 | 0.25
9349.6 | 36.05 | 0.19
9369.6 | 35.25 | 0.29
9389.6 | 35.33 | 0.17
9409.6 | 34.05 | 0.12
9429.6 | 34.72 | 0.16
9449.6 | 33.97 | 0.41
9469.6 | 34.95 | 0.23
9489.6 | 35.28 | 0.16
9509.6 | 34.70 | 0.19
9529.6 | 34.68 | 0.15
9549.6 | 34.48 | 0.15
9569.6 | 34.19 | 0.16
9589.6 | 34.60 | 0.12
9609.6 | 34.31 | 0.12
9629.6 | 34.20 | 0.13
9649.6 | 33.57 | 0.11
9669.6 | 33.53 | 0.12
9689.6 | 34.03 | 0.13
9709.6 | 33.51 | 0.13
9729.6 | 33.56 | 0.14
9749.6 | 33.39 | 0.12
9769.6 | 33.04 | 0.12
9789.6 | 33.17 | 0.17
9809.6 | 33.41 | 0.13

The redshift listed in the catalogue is 0.00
